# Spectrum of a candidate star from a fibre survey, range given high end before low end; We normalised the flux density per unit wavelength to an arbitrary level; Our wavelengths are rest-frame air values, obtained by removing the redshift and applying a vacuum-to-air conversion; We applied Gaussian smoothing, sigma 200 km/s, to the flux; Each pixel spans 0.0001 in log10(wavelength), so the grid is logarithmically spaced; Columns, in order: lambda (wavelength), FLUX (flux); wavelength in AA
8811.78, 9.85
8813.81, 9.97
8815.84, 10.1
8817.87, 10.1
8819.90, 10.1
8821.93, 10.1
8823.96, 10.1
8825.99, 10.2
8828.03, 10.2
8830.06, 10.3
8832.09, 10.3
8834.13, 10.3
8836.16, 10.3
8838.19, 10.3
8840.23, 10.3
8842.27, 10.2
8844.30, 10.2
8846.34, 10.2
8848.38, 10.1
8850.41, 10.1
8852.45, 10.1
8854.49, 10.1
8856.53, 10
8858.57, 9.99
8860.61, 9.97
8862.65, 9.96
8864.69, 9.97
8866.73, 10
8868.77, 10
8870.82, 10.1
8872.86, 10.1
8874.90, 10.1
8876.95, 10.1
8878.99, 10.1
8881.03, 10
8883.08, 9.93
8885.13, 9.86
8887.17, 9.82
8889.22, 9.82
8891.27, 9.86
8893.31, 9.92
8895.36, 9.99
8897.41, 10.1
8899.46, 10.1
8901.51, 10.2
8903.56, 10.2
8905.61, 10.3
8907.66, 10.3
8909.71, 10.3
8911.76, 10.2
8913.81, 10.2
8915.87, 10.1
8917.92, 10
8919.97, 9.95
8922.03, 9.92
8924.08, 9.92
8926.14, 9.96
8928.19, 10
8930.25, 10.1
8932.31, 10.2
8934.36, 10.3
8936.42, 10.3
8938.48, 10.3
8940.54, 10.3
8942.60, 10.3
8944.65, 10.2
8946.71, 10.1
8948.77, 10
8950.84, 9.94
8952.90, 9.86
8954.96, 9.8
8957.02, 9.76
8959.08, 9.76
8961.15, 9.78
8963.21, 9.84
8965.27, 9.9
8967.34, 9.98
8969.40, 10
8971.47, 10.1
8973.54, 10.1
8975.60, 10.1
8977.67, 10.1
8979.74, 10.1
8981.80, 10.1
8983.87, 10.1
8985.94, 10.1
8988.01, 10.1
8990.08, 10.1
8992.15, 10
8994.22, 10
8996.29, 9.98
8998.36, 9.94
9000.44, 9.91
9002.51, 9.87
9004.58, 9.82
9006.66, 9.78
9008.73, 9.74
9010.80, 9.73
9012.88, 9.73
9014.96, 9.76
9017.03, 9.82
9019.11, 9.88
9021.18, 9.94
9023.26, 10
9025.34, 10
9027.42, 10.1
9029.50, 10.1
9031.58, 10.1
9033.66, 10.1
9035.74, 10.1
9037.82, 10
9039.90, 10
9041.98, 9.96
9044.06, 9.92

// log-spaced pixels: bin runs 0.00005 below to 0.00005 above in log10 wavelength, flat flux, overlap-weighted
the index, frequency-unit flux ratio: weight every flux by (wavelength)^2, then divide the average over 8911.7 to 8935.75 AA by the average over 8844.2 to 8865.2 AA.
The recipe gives 1.0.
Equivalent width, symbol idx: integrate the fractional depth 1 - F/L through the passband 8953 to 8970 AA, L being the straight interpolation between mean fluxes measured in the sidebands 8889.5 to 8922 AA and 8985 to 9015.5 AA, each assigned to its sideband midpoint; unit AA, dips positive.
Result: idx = 0.2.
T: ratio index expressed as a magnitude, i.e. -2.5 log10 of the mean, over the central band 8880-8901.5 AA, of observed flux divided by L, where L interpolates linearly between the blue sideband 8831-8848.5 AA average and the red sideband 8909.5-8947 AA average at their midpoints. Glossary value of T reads 0.03 mag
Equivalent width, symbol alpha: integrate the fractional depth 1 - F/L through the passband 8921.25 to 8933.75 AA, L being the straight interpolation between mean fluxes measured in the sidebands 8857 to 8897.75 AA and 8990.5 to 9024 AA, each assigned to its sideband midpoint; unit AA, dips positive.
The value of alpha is -0.1 AA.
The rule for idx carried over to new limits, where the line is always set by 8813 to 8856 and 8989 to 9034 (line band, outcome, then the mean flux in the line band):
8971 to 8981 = -0.13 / 10.1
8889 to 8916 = -0.12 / 10.1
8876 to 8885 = 0.08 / 10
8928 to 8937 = -0.14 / 10.2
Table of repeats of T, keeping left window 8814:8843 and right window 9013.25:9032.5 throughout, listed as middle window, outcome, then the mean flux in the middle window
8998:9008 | 0.01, 9.85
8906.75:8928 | 0.00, 10.1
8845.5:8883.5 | 0.01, 10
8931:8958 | -0.01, 10.1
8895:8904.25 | 0.00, 10.1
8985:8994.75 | -0.01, 10.1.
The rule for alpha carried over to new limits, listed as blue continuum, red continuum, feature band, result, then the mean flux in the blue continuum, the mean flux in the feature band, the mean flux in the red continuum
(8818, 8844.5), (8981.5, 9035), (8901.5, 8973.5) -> 0.0 AA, 10.2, 10.1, 9.95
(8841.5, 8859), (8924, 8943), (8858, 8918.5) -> 0.5 AA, 10.1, 10.1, 10.2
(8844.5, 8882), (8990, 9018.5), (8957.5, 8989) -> -0.3 AA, 10.1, 10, 9.86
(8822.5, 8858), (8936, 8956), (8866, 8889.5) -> 0.4 AA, 10.2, 10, 10.1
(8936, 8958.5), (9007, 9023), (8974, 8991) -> -0.3 AA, 10.1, 10.1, 9.81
